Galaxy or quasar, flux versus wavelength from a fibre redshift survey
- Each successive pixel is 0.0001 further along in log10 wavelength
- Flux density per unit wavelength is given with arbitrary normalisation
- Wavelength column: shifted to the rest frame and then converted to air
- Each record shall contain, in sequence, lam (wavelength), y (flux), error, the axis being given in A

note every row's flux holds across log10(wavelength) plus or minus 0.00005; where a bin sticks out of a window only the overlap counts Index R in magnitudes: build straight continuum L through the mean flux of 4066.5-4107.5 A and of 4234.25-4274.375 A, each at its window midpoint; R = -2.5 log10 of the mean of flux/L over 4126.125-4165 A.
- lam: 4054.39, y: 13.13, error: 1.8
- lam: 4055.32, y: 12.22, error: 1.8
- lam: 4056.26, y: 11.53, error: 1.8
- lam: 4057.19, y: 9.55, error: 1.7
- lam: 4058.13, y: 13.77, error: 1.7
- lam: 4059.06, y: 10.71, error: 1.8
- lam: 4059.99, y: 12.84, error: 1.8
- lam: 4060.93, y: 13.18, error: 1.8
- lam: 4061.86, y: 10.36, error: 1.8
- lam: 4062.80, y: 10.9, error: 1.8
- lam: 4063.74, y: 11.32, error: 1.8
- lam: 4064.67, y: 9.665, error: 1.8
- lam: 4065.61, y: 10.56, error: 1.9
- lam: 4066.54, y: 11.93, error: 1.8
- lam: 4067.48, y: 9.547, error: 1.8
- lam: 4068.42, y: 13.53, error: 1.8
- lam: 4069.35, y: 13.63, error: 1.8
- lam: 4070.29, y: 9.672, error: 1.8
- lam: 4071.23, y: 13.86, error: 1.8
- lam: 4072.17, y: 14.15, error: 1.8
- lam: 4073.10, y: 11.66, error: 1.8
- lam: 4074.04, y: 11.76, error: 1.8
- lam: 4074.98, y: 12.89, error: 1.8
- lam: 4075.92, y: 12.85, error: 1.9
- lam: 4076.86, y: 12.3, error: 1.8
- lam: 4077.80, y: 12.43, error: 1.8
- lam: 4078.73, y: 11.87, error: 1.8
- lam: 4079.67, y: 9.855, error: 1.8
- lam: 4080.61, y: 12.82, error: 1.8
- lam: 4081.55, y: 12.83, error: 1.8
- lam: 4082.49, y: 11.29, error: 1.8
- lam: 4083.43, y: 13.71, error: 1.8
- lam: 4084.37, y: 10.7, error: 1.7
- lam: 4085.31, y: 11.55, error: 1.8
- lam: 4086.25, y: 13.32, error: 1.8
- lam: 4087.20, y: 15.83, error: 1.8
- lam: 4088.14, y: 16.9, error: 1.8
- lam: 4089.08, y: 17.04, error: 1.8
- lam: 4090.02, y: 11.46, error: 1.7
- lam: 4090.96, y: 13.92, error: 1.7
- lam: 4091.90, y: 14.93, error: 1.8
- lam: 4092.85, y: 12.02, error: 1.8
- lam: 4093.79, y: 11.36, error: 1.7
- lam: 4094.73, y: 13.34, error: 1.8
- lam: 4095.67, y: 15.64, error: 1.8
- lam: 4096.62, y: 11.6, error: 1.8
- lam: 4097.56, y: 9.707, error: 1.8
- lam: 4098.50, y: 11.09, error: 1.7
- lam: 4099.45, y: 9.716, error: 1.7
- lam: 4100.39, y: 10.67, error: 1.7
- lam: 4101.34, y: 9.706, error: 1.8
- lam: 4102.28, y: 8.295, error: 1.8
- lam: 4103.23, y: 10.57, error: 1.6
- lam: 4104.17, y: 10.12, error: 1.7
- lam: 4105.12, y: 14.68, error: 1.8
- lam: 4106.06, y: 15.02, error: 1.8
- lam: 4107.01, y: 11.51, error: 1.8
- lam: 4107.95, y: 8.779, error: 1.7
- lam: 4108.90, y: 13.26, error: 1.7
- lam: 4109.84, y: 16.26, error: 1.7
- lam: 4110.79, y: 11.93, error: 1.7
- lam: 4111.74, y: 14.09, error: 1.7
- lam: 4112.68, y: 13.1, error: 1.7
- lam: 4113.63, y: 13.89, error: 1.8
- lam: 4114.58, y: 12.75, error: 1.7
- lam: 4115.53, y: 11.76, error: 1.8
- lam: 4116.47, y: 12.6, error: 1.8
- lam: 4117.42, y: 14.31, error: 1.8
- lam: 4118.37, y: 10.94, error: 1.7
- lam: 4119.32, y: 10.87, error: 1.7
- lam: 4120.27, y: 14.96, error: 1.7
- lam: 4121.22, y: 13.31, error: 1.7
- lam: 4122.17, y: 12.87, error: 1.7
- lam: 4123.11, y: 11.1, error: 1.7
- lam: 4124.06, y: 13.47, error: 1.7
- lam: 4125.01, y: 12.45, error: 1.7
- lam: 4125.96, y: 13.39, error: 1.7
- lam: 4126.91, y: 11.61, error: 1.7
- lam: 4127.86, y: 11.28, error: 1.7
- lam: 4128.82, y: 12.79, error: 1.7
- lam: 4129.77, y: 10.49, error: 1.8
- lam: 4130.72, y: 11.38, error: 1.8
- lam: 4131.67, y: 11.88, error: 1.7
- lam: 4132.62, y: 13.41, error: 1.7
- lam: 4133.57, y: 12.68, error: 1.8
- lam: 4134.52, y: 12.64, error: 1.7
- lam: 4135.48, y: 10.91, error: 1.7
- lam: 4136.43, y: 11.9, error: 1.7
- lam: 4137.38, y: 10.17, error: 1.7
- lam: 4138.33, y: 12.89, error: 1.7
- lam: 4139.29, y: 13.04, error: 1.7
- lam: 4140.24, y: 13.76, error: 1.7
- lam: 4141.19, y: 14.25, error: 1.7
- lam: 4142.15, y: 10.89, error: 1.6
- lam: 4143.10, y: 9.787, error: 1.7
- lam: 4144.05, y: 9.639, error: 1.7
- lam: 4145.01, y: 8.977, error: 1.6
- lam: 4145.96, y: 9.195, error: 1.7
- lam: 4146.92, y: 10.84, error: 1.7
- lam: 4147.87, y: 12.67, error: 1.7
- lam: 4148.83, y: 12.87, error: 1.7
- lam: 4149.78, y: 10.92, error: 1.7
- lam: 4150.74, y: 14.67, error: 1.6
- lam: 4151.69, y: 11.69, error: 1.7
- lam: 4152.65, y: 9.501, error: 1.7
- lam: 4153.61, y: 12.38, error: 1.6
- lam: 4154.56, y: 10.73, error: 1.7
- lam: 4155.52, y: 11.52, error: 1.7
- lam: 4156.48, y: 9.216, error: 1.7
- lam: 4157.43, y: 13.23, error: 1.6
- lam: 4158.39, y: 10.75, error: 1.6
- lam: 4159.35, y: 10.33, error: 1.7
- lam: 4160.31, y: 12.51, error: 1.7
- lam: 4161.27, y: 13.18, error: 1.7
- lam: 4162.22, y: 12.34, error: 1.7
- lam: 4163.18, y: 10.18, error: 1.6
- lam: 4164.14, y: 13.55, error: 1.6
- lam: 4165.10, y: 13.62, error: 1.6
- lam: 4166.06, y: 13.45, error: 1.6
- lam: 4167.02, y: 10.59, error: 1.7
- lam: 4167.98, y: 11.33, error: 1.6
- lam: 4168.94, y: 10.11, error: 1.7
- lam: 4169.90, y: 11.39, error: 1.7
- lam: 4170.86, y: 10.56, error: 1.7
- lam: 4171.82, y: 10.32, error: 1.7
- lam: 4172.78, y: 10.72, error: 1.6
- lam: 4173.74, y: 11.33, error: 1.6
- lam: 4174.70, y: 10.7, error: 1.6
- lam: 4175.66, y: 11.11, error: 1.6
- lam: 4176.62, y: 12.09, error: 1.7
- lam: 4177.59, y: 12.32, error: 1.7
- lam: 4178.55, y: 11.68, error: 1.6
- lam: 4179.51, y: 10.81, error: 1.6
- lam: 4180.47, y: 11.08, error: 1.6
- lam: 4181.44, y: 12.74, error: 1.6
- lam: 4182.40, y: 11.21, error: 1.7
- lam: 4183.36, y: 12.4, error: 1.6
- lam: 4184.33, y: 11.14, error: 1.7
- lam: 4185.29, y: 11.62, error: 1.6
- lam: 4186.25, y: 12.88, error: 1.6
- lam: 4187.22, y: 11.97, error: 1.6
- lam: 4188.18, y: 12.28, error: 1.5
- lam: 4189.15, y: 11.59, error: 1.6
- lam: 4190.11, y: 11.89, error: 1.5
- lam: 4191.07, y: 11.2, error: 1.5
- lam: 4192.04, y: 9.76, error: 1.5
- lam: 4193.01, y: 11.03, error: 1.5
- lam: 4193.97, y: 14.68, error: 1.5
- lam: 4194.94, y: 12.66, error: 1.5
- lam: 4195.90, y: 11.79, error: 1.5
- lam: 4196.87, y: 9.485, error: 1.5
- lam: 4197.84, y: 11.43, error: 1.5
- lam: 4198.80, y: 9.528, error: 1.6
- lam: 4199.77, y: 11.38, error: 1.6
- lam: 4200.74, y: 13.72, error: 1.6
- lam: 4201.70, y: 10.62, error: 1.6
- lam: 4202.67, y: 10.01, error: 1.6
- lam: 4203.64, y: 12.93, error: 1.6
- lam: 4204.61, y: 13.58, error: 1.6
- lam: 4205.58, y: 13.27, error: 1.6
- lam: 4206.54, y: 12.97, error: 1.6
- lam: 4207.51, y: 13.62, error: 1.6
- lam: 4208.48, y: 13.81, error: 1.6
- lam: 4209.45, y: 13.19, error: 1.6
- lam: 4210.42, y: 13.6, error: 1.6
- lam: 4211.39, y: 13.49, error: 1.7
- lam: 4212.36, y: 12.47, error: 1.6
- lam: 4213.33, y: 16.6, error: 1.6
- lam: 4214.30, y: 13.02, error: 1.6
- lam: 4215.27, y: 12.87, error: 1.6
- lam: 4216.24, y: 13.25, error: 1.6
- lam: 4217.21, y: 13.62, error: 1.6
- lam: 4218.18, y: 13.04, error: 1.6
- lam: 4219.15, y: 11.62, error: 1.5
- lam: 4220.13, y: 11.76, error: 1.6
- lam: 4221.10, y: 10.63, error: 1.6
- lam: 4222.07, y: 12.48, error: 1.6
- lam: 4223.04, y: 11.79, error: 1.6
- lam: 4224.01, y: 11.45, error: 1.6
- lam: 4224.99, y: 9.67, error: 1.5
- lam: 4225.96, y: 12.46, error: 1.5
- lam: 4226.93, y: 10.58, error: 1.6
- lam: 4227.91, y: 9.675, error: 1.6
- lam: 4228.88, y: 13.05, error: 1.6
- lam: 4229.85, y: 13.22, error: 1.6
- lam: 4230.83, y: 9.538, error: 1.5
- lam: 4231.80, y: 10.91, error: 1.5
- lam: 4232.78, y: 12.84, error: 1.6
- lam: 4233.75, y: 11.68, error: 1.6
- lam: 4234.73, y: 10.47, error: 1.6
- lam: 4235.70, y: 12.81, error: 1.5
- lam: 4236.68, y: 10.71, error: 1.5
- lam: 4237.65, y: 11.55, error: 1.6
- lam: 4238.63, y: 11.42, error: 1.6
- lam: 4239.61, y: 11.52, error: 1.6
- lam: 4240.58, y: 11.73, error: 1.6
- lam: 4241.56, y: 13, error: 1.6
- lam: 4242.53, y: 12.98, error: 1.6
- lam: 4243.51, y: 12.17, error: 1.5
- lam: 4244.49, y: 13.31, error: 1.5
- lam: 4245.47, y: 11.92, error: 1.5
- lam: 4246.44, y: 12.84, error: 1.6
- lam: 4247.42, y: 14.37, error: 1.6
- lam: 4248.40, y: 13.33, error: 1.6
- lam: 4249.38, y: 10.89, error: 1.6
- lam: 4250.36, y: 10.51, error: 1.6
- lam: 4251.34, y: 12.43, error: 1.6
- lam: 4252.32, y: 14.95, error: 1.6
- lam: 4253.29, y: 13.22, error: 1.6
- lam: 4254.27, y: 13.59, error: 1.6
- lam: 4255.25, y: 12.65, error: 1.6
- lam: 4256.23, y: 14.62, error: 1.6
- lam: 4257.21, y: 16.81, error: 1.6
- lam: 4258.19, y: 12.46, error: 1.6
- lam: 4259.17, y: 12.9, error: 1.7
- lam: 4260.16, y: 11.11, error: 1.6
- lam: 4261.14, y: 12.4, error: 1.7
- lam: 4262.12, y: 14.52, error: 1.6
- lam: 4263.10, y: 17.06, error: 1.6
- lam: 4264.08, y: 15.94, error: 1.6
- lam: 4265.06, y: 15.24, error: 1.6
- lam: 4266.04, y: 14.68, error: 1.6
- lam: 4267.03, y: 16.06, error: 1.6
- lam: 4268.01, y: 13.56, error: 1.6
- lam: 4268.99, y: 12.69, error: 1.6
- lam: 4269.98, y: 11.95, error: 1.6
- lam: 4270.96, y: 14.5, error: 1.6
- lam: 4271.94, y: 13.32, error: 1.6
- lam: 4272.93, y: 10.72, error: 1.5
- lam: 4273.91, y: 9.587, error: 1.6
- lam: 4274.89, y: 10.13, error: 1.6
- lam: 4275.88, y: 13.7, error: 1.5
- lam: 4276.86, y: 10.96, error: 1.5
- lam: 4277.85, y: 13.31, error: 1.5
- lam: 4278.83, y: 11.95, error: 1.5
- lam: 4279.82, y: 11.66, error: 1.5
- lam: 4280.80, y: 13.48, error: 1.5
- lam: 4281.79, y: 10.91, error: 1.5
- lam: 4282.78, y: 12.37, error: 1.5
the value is 0.078 mag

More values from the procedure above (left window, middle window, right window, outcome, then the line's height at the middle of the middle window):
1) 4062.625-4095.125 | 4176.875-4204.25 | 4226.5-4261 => 0.07 mag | 12.4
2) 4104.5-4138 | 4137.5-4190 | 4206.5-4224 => 0.10 mag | 12.7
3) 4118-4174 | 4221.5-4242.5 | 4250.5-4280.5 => 0.11 mag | 12.8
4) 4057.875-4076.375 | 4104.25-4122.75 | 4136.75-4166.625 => -0.10 mag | 11.8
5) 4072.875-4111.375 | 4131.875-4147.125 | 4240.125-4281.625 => 0.09 mag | 12.6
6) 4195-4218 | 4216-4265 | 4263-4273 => 0.08 mag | 13.5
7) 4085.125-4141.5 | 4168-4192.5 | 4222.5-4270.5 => 0.11 mag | 12.6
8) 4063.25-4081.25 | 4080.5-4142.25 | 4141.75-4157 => -0.09 mag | 11.4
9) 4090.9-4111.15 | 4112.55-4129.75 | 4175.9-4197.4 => -0.06 mag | 11.9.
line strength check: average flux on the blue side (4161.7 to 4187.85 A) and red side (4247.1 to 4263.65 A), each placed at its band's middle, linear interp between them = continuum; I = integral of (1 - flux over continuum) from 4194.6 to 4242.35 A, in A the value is 1.8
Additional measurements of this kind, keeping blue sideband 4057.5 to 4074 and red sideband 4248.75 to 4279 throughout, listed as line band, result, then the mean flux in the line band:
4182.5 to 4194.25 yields 0.8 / 11.8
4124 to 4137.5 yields 0.3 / 12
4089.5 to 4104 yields 0.5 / 11.6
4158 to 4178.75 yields 1.6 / 11.6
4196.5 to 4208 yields 0.8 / 11.9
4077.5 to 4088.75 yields -0.8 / 12.8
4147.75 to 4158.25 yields 0.6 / 11.7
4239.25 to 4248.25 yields 0.2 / 12.7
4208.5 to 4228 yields 0.6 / 12.4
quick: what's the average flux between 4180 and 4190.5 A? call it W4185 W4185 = 11.9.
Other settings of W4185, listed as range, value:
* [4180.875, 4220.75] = 12.3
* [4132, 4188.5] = 11.6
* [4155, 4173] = 11.5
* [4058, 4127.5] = 12.3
